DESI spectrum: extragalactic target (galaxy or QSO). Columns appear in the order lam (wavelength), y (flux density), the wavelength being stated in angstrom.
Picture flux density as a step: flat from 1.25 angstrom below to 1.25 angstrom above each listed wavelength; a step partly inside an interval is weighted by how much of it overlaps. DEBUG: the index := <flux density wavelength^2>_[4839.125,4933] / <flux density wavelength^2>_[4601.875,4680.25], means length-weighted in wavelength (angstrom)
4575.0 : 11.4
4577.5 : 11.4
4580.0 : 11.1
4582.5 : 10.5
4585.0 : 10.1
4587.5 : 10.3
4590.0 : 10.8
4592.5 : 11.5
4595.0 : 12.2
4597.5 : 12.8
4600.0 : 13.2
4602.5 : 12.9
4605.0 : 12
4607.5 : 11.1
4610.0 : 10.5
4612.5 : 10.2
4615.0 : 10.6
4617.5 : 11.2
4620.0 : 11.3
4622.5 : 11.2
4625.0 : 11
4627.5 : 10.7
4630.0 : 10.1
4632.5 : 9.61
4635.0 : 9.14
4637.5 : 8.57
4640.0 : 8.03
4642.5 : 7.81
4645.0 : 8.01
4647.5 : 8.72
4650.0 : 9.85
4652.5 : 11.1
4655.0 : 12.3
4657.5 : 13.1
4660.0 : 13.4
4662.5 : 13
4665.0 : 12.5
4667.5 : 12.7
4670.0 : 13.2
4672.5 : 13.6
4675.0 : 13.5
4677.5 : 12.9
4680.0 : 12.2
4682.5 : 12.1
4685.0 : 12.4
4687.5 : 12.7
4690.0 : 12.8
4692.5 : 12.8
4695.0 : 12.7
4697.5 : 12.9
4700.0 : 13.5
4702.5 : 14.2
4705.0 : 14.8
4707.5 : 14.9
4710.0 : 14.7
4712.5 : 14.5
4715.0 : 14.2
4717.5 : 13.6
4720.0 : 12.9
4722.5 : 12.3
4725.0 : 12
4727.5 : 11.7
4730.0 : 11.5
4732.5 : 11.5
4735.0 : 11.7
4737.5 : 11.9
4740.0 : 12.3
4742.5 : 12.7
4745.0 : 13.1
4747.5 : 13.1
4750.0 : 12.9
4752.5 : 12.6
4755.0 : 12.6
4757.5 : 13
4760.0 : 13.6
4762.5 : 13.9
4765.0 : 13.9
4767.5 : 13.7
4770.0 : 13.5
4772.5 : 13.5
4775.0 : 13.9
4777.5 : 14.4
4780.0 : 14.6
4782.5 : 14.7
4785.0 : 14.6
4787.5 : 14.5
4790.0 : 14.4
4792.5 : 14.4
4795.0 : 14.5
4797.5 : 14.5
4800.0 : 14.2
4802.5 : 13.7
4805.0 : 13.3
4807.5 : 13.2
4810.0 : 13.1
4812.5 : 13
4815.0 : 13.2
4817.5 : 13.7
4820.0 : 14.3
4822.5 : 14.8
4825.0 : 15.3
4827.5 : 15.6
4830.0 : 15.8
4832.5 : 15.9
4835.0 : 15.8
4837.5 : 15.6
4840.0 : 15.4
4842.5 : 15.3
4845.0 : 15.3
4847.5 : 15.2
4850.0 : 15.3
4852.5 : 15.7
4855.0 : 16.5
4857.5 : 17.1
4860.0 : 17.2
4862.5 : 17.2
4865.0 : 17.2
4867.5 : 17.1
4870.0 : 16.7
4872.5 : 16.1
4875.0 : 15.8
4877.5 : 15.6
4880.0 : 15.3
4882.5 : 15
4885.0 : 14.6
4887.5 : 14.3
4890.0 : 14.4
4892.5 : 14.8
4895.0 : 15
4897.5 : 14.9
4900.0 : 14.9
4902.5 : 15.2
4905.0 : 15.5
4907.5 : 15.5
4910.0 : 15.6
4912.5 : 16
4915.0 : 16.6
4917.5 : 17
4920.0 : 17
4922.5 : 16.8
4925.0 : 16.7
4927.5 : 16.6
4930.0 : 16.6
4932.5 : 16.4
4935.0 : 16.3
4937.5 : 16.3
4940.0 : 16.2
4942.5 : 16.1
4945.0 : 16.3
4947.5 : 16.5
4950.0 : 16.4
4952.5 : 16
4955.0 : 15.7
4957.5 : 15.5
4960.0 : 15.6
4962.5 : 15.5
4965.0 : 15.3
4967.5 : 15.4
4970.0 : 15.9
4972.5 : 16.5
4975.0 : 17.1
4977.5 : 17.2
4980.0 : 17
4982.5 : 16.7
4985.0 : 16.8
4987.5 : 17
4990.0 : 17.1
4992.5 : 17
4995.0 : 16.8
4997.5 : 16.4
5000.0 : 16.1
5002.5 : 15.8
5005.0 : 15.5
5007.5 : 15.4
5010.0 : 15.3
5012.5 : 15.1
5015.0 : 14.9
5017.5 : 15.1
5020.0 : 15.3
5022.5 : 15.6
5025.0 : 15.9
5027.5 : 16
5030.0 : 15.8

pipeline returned 1.58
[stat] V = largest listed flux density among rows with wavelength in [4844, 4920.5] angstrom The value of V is 17.2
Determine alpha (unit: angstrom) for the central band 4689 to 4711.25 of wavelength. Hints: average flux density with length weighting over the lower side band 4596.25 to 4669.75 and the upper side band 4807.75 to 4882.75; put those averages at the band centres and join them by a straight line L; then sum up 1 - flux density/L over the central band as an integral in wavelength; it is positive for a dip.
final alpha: -2.4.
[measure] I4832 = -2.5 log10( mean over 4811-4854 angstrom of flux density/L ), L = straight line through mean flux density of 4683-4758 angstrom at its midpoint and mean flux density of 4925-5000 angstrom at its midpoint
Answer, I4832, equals -0.04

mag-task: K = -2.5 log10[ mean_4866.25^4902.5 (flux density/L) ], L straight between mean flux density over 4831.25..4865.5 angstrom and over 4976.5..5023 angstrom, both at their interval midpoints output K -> 0.05 mag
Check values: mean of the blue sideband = 16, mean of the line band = 15.3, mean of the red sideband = 16.1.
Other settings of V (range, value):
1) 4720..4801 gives 14.7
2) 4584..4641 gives 13.2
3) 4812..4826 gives 15.3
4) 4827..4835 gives 15.9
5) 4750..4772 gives 13.9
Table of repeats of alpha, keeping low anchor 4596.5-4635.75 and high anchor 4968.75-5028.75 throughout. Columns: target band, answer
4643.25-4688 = -0.9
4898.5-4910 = -0.3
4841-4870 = -4.1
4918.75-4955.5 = -2.6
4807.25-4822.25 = 0.2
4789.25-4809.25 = -0.7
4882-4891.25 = 0.1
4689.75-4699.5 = -0.6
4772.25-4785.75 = -1.1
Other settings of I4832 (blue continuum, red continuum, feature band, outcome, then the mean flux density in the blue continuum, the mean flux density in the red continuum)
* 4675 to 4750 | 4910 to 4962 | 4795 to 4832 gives 0.022 mag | 12.9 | 16.3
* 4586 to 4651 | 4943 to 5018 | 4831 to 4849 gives -0.116 mag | 10.5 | 16.1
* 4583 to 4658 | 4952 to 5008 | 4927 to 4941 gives -0.059 mag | 10.6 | 16.2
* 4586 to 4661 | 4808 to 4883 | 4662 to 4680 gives -0.108 mag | 10.8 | 15.5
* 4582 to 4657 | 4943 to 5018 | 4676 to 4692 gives -0.086 mag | 10.6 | 16.1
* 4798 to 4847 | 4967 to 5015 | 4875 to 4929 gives -0.015 mag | 14.6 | 16.3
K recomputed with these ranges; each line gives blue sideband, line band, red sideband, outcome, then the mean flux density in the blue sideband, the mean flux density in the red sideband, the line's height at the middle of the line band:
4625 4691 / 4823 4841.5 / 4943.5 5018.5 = -0.13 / 11.3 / 16.1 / 13.9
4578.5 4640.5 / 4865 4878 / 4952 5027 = -0.14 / 10.9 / 16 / 14.4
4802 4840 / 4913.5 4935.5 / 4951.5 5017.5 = -0.08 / 14.5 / 16.1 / 15.5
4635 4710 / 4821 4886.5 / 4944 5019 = -0.10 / 12.1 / 16.1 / 14.4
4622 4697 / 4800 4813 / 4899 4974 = 0.04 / 11.4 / 16.1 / 13.9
